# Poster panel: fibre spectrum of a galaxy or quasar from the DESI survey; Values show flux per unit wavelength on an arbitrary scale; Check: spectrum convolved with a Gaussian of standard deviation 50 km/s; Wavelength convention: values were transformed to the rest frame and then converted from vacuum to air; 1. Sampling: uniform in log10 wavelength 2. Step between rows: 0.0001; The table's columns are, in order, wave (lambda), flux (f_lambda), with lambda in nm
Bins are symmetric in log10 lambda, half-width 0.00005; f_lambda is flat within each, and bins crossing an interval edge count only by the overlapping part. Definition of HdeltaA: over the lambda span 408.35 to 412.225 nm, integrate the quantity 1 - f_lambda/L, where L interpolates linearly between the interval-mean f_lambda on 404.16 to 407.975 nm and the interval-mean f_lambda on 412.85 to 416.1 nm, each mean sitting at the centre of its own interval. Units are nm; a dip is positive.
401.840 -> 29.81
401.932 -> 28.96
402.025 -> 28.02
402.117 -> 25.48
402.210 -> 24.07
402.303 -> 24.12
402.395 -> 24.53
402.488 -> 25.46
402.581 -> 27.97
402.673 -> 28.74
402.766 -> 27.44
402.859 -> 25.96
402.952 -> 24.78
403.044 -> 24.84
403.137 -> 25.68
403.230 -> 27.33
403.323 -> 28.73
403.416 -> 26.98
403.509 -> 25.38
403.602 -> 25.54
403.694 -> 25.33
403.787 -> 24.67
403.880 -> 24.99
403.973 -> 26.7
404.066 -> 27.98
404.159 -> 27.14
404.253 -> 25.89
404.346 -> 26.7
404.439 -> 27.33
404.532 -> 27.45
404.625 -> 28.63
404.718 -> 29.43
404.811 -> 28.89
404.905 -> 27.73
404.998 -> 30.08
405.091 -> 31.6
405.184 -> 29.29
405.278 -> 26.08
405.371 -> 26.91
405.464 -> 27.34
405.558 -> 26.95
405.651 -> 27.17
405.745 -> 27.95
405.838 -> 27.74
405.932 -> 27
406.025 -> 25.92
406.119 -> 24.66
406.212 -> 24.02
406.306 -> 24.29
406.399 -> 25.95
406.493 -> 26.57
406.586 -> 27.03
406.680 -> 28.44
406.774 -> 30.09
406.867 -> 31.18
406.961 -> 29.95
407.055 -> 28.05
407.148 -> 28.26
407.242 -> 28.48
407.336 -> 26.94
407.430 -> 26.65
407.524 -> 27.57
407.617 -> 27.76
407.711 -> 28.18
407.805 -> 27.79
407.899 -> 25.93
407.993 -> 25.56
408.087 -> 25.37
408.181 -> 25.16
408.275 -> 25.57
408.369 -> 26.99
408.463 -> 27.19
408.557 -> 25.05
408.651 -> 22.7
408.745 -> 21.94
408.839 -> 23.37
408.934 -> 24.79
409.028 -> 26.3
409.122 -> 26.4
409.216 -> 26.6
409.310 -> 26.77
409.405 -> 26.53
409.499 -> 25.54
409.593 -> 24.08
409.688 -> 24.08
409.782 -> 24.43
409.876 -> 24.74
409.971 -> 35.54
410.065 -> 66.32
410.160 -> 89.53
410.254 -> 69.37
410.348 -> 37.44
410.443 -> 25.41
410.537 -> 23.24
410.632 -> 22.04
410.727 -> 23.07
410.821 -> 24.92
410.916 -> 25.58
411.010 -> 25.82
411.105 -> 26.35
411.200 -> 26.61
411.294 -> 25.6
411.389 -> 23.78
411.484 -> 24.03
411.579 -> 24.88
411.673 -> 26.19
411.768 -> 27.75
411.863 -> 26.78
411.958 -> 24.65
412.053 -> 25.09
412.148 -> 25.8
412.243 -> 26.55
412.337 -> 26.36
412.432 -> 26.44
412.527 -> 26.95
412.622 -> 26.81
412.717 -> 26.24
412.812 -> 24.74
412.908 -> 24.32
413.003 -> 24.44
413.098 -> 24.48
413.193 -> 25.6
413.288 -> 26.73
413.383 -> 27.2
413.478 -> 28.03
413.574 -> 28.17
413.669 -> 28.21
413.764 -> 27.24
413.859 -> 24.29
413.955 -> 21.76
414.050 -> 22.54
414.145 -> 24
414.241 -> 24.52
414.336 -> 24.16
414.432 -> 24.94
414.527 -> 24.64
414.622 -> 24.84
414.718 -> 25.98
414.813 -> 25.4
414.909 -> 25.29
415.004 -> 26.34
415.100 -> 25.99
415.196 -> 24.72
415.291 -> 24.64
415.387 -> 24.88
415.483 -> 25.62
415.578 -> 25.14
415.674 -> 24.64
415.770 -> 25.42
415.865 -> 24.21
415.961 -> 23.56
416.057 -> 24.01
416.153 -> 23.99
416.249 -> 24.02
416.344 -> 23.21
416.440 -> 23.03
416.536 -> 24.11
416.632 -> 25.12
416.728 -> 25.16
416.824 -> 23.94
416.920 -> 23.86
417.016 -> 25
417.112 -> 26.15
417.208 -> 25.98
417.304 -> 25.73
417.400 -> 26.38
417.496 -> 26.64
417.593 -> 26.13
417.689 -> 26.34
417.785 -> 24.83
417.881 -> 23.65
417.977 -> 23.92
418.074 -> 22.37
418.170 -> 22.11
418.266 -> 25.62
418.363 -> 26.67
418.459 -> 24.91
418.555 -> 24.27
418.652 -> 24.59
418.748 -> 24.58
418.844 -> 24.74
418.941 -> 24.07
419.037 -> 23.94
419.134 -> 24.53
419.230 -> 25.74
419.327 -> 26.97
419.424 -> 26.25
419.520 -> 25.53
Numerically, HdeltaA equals -0.44 nm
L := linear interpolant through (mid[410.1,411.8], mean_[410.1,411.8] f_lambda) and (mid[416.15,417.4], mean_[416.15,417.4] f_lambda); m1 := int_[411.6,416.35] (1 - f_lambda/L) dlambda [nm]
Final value 0.47 nm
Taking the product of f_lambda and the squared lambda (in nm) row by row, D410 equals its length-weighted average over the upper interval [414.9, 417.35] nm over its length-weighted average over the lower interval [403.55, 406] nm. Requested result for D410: 0.95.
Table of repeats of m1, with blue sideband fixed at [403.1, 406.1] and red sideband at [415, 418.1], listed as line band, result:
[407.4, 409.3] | 0.045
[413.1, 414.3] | -0.012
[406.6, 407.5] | -0.062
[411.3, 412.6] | -0.003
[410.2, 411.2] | -0.175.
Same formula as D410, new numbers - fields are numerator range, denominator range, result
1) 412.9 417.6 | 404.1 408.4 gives 0.96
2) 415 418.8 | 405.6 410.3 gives 0.88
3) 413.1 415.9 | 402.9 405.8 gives 0.98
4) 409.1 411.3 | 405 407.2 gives 1.20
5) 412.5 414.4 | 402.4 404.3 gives 1.02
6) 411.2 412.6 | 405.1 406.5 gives 1.00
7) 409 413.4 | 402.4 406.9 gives 1.11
